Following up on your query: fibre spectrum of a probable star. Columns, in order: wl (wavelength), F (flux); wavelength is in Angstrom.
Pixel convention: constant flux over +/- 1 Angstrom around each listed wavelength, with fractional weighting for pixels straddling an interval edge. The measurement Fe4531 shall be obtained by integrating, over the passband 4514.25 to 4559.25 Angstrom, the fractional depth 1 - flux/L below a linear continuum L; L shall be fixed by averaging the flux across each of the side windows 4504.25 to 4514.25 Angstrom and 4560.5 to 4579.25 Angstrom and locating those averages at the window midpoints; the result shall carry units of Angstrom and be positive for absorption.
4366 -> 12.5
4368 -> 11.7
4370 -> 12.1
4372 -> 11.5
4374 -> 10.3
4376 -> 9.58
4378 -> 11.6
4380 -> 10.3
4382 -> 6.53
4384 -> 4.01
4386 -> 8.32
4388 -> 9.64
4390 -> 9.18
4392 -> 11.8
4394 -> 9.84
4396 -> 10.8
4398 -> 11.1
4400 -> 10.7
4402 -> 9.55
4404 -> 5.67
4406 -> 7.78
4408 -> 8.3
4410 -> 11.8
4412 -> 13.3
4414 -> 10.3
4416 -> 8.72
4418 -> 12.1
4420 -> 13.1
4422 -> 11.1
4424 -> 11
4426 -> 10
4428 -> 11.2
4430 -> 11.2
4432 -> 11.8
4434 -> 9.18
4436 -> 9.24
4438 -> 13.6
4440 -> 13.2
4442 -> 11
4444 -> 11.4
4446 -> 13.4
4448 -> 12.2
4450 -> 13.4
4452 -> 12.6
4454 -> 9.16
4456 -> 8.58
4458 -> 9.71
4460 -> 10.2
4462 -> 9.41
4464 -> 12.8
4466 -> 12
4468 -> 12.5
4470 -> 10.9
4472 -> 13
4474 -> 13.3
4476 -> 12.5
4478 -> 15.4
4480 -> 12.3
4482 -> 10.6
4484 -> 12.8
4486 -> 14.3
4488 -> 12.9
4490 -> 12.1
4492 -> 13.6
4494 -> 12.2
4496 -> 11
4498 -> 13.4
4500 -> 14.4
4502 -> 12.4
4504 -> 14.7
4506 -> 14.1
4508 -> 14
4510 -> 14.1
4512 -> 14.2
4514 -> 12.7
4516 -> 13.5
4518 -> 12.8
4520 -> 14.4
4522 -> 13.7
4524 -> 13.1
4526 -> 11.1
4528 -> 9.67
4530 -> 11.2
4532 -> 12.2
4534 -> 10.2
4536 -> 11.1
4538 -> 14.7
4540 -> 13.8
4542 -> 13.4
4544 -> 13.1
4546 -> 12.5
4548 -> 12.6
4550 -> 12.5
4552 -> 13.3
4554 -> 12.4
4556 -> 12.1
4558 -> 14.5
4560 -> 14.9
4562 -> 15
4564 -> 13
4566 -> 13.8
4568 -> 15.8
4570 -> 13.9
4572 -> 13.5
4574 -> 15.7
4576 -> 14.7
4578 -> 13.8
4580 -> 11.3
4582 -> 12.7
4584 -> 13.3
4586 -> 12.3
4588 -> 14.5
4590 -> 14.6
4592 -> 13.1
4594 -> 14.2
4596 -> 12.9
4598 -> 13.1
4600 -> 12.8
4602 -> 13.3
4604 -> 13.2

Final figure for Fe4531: 4.74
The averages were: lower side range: 14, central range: 12.6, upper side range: 14.3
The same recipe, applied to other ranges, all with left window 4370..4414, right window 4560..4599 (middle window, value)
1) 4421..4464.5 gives -1.5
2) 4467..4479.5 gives -1.6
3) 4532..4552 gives 0.5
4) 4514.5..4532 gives 0.2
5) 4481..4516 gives -3.3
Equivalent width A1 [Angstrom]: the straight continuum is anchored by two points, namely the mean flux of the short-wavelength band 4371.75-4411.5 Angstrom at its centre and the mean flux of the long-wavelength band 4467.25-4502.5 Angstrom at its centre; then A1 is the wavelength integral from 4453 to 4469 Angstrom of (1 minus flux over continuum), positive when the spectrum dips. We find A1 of 1.9 Angstrom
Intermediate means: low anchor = 9.42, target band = 10.5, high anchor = 12.8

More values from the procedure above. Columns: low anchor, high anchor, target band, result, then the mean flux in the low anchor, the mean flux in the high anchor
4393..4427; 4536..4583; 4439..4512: -4.1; 10.3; 13.6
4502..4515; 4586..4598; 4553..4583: -0.2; 13.8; 13.7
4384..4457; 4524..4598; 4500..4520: -2.4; 10.6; 13.1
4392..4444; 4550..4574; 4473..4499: -1.4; 10.7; 13.9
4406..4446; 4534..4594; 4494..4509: -1.1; 11.1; 13.5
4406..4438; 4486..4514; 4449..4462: 1.5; 10.8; 13.3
